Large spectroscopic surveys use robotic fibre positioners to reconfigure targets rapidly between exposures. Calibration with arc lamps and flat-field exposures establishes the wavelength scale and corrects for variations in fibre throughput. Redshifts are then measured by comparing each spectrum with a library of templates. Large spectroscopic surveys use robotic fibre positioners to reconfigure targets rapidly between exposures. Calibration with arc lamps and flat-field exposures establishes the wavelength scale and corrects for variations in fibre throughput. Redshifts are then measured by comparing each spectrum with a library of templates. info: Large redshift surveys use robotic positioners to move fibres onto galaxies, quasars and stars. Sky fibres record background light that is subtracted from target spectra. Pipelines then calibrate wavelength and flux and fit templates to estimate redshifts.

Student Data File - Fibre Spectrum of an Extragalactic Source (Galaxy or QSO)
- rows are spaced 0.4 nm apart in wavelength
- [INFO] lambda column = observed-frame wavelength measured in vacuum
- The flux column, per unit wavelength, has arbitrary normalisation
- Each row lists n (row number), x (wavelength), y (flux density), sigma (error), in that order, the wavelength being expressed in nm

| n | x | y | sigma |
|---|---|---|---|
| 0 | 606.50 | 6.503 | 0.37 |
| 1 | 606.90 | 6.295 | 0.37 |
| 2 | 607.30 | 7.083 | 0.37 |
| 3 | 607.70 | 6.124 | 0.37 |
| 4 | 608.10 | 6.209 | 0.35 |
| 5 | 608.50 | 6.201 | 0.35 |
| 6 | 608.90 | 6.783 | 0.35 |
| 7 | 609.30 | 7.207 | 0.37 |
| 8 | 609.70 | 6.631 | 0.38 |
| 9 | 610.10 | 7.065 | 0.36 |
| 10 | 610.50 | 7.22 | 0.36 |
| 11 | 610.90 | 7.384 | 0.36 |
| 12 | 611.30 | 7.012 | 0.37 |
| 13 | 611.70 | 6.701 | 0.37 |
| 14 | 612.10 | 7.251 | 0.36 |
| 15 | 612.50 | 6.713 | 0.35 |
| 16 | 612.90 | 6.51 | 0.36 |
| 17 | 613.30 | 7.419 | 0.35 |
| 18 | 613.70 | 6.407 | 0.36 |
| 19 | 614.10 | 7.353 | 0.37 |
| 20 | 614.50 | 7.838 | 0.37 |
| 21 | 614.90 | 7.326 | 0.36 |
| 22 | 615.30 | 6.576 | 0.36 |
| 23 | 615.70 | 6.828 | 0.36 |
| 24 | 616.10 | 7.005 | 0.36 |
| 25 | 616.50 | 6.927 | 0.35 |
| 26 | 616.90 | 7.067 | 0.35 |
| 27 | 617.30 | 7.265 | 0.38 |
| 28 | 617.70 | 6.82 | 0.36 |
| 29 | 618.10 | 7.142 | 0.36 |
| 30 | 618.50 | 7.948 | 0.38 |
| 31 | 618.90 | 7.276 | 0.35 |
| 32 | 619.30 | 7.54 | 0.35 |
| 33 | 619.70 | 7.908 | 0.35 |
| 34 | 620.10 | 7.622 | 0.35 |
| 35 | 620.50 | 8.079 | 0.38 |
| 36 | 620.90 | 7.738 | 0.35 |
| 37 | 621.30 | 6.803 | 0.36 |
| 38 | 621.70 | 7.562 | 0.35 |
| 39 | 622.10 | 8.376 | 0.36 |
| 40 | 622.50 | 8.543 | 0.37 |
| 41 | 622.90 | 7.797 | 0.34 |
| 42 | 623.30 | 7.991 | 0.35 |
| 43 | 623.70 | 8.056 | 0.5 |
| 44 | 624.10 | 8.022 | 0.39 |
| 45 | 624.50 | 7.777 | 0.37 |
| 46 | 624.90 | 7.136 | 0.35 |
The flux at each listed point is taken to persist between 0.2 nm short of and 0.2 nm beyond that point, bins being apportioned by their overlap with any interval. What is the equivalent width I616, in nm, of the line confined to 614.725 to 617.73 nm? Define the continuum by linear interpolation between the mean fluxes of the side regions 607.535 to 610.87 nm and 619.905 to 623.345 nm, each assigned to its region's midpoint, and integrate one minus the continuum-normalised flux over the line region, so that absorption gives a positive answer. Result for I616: 0.15 nm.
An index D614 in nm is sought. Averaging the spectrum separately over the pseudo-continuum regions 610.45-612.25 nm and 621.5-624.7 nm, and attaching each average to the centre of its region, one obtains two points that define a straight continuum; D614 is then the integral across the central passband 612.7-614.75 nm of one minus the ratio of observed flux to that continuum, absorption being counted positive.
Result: 0.050 nm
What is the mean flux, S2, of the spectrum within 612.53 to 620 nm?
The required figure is 7.17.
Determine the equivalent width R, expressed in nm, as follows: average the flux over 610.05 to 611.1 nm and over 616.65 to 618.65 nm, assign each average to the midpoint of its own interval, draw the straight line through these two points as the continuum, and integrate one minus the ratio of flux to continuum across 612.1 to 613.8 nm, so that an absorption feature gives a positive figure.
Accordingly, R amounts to 0.09 nm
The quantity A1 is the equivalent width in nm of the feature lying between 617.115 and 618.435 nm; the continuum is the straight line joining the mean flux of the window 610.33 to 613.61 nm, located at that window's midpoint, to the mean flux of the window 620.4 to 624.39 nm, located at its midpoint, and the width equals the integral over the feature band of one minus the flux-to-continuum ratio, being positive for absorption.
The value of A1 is 0.059 nm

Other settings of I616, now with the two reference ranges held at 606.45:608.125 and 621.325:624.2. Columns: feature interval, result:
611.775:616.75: 0.095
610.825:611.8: -0.024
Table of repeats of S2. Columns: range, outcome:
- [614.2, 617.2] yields 7.1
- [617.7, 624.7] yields 7.75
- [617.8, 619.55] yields 7.45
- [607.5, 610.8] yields 6.7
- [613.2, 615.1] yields 7.26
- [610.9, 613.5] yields 6.97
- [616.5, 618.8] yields 7.22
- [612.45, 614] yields 6.81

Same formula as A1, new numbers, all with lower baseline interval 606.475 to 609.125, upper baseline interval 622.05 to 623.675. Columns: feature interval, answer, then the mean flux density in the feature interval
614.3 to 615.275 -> -0.021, 7.4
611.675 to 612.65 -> 0.002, 6.93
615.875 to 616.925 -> 0.062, 6.98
